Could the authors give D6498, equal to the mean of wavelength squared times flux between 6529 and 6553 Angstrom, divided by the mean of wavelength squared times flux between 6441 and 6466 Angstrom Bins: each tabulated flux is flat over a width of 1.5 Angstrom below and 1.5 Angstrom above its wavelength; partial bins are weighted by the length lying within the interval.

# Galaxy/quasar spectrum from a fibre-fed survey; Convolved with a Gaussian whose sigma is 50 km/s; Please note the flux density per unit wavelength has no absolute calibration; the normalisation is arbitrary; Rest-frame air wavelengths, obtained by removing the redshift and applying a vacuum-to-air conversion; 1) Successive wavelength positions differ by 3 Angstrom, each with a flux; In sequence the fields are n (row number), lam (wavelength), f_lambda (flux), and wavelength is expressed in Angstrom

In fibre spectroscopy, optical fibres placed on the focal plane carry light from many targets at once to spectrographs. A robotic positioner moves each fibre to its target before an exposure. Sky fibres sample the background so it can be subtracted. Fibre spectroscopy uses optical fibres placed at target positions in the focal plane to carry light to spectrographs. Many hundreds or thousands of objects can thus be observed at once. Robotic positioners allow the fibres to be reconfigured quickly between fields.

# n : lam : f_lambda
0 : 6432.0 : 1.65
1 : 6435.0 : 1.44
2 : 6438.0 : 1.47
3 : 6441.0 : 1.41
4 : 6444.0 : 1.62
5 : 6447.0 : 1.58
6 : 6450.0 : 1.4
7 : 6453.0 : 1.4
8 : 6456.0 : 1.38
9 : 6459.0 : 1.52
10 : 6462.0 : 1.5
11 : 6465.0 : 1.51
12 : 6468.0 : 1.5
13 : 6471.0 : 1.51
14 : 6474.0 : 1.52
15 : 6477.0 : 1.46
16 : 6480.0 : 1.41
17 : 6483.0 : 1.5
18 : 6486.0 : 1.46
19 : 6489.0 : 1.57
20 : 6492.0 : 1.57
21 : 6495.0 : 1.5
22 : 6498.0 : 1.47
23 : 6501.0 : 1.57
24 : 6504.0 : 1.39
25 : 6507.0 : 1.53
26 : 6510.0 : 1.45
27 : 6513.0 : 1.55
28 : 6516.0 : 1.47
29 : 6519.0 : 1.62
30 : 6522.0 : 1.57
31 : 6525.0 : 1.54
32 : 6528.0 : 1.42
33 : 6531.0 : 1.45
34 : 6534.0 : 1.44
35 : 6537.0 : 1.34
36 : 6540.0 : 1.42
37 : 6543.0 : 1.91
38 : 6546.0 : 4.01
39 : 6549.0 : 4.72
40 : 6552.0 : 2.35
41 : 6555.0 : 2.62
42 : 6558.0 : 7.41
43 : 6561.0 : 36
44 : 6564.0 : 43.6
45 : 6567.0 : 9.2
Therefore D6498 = 1.60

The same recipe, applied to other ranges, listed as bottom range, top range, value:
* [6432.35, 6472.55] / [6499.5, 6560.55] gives 1.92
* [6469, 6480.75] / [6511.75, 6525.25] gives 1.06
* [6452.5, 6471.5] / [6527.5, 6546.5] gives 1.22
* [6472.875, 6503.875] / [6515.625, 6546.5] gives 1.14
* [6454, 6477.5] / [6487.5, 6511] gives 1.02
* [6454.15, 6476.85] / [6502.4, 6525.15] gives 1.03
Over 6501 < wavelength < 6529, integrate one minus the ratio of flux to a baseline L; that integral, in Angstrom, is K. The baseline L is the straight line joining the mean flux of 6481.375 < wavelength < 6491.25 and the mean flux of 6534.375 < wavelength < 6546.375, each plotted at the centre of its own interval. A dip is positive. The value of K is 3.6 Angstrom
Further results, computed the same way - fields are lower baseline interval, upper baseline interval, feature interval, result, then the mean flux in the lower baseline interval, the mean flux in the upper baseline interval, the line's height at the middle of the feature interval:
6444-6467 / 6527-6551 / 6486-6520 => 7.0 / 1.48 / 2.23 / 1.91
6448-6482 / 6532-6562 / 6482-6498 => 7.2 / 1.47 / 5.75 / 2.77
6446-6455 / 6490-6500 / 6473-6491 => 0.1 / 1.45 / 1.52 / 1.5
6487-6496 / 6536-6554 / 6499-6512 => 2.5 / 1.54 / 2.66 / 1.84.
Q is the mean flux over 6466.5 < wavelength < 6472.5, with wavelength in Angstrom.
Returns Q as 1.51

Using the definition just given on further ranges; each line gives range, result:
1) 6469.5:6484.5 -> 1.48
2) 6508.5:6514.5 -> 1.5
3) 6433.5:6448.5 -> 1.5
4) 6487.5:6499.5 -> 1.53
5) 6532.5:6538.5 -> 1.39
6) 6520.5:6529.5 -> 1.51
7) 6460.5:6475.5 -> 1.51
